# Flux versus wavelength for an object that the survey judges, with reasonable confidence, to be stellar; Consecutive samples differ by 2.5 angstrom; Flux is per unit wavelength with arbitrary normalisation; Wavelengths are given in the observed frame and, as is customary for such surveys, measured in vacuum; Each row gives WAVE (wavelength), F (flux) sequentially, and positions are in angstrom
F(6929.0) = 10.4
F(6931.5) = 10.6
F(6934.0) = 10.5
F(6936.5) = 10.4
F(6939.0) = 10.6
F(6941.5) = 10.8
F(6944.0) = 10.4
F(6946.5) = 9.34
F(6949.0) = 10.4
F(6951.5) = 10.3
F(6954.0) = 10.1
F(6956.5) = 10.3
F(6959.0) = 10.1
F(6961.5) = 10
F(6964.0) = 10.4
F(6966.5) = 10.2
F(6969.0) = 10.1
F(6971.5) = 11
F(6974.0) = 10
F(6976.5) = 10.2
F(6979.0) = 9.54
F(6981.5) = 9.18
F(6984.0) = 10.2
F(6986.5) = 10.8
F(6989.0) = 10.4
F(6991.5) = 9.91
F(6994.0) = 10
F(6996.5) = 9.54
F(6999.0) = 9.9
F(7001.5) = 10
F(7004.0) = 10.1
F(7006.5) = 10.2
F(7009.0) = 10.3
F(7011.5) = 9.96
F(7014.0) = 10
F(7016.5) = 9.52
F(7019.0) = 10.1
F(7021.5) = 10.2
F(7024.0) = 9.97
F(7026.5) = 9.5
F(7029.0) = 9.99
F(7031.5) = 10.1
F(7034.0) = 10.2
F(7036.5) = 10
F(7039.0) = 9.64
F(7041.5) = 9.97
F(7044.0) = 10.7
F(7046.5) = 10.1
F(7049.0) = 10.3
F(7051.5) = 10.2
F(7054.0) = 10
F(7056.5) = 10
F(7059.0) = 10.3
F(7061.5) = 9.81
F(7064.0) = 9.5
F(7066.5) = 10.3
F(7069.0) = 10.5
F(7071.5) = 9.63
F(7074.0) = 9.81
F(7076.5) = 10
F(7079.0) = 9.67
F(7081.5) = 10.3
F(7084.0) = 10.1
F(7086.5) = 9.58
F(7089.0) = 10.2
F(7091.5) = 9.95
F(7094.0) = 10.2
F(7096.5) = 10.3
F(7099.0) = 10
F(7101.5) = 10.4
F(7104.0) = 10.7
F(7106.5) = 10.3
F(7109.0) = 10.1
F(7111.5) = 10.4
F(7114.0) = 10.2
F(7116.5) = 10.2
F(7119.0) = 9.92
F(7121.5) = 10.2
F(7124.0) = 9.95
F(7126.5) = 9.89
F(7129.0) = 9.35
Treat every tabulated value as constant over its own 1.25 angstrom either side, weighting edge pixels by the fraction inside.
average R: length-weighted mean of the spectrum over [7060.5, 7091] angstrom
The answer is 9.95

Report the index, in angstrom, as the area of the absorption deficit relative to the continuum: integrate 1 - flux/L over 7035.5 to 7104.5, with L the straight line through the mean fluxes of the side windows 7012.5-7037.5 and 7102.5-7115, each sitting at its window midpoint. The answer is 0.6 angstrom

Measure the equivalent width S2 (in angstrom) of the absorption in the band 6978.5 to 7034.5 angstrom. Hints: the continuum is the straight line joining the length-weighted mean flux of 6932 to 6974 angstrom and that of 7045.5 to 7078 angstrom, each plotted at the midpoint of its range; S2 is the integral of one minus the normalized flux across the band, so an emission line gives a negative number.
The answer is 1.0 angstrom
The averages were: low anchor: 10.3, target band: 9.99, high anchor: 10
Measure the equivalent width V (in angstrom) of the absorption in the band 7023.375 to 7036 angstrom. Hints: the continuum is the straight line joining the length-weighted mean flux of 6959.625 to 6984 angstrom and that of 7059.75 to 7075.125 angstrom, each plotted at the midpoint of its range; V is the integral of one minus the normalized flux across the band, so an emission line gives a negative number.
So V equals 0.0 angstrom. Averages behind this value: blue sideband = 10.1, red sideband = 9.94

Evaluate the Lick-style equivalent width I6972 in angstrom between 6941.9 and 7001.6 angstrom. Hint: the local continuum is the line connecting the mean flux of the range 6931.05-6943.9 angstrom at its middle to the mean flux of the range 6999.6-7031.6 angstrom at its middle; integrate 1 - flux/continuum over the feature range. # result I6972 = 1.2 angstrom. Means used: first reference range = 10.6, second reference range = 9.99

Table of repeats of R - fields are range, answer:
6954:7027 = 10.1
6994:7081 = 10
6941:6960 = 10.2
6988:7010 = 10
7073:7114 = 10.1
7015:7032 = 9.9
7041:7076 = 10.1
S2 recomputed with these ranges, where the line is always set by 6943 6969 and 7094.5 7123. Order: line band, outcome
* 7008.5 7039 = 0.68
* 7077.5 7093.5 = 0.39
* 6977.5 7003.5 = 0.55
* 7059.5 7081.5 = 0.61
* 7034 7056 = 0.19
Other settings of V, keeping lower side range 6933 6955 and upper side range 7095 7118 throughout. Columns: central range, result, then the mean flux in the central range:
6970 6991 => 0.31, 10.2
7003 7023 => 0.50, 10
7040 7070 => 0.47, 10.1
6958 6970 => 0.17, 10.2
